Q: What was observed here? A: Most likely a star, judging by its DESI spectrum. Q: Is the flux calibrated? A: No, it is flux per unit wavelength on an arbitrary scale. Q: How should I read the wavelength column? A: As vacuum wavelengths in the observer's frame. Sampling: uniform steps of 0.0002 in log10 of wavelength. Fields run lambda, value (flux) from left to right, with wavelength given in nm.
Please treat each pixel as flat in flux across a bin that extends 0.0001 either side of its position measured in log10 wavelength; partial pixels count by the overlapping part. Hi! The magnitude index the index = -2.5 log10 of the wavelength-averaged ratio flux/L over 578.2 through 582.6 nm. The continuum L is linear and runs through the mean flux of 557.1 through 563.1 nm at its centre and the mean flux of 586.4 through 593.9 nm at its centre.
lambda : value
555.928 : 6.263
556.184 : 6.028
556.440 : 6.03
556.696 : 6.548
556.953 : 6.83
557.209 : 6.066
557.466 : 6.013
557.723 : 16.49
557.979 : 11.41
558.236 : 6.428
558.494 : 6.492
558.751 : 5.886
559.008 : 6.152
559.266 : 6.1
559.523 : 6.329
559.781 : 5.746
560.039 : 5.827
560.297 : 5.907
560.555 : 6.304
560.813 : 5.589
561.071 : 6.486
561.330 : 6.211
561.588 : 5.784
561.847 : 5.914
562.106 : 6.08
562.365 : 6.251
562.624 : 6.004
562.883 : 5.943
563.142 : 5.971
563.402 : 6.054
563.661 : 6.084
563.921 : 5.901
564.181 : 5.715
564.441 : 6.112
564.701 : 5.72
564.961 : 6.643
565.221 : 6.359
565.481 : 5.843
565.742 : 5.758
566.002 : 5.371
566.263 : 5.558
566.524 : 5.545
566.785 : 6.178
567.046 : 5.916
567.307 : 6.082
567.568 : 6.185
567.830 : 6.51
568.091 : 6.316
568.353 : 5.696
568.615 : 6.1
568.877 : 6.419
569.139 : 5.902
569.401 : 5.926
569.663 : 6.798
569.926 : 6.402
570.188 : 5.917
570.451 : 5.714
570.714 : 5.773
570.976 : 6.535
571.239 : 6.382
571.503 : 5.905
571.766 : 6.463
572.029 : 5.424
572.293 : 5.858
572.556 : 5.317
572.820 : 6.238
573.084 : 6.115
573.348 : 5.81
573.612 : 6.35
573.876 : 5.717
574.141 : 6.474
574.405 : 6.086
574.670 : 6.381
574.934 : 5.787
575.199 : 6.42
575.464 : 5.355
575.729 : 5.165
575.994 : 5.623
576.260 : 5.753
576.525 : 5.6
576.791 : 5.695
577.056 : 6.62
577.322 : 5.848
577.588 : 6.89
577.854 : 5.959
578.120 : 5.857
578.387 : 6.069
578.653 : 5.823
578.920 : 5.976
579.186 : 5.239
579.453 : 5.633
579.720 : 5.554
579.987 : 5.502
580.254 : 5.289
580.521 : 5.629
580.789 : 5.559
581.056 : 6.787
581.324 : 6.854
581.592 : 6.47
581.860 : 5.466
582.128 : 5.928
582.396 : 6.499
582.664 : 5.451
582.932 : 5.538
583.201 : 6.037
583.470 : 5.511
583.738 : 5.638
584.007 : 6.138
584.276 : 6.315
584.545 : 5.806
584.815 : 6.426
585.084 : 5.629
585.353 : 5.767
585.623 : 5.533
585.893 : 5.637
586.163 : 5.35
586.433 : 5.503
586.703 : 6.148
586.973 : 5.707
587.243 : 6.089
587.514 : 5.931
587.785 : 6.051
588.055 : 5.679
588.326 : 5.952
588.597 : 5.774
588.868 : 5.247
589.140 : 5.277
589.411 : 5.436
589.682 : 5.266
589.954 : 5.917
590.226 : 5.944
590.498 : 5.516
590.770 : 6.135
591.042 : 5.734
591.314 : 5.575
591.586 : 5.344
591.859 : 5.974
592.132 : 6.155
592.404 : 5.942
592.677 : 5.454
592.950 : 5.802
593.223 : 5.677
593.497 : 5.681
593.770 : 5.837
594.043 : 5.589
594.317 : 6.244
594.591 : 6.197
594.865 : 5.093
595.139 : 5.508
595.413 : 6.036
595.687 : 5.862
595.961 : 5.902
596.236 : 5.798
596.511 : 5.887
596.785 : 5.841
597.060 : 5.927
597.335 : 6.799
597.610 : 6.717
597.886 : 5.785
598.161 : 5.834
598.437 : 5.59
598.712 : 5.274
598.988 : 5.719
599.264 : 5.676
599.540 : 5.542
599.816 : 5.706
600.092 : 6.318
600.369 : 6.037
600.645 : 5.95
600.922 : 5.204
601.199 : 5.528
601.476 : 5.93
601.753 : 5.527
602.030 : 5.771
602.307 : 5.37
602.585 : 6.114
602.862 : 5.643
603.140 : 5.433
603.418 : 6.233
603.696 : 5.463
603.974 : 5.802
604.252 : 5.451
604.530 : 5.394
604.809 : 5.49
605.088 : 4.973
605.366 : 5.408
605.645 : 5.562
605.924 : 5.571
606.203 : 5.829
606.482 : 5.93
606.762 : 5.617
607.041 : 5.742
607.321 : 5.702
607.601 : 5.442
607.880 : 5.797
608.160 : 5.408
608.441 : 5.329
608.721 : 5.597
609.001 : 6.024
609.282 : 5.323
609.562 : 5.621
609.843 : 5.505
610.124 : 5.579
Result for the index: 0.03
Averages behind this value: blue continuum 6.75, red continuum 5.74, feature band 5.88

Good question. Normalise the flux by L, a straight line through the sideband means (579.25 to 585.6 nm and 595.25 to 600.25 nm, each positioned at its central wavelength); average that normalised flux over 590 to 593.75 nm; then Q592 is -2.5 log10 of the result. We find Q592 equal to 0.02 mag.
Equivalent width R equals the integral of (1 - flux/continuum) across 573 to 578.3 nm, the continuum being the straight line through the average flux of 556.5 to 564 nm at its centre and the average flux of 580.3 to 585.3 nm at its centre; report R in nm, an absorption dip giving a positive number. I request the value 0.18 nm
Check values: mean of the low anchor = 6.64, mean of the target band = 5.97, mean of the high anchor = 5.97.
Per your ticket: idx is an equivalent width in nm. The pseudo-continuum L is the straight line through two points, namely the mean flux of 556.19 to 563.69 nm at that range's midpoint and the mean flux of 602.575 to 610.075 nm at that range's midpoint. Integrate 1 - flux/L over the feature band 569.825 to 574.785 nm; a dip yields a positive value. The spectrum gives 0.25 nm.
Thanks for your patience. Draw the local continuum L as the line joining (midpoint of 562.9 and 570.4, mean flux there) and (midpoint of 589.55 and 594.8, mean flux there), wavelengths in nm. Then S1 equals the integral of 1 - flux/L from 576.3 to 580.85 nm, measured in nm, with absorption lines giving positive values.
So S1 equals 0.08 nm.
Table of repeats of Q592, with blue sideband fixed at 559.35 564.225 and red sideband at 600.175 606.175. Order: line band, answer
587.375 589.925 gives 0.02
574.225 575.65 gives -0.02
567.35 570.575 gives -0.04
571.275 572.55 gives 0.01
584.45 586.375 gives 0.01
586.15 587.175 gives 0.01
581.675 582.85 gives -0.01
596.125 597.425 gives -0.06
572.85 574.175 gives -0.03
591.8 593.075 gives -0.03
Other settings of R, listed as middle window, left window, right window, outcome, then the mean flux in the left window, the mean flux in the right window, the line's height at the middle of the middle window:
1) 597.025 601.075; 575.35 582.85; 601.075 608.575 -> -0.14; 5.86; 5.61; 5.67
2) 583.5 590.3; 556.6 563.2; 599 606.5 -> 0.33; 6.73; 5.66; 6.05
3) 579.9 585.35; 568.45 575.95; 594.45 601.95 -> 0.02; 6.02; 5.82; 5.94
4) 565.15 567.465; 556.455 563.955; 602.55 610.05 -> 0.24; 6.65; 5.6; 6.51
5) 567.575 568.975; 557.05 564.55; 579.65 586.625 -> 0.03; 6.59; 5.84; 6.34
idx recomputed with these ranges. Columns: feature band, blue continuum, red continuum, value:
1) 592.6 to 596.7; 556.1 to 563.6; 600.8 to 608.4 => 0.04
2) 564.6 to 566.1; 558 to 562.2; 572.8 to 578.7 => 0.04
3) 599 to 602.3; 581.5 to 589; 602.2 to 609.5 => -0.04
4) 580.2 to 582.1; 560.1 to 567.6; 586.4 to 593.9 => -0.07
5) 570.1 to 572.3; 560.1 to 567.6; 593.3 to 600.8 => -0.02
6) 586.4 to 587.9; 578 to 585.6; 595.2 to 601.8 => -0.02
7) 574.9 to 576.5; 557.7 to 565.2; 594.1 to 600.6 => 0.14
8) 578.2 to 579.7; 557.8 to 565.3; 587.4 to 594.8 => 0.06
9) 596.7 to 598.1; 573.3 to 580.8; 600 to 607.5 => -0.12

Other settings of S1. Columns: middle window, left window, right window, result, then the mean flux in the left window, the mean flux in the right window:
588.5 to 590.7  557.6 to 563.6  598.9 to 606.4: 0.16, 6.74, 5.66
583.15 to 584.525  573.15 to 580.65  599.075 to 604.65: -0.02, 5.86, 5.71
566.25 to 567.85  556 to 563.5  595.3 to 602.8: 0.12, 6.65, 5.84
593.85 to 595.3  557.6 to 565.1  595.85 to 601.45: 0.05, 6.59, 5.85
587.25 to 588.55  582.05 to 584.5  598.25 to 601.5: -0.02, 5.89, 5.7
